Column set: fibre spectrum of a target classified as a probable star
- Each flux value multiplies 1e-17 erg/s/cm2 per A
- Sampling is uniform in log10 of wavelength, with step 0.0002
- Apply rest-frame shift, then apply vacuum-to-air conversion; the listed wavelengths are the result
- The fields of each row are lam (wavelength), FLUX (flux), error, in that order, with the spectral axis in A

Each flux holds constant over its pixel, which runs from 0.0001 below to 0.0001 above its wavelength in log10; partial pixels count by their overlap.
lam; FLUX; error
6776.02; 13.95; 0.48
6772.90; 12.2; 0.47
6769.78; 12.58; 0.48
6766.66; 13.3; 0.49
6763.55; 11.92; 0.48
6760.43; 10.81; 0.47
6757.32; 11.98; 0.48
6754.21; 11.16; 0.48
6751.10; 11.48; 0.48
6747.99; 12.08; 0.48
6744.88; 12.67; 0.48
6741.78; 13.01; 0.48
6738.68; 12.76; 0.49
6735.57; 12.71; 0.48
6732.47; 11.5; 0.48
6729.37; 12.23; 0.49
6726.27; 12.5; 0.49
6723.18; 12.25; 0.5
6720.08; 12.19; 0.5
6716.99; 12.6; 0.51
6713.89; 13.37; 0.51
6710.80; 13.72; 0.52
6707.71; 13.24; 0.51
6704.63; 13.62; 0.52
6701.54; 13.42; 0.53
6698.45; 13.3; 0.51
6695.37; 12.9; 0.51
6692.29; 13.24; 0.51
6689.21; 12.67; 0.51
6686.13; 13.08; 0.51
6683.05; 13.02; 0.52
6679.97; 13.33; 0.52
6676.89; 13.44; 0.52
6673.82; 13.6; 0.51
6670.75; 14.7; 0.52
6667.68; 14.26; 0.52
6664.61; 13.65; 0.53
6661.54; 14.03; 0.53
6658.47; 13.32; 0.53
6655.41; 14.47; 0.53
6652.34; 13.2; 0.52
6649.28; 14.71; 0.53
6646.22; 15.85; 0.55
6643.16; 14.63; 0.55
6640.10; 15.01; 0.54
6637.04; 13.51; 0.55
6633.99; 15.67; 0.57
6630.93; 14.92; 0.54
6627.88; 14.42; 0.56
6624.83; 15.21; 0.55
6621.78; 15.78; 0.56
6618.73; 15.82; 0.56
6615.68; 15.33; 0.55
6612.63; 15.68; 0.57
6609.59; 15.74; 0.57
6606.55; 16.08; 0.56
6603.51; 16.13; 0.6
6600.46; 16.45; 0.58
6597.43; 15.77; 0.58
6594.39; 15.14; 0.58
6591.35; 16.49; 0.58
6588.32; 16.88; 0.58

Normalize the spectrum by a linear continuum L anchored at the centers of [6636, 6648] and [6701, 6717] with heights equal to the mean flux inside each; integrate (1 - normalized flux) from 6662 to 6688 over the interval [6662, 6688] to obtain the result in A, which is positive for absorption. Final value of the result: 0.9 A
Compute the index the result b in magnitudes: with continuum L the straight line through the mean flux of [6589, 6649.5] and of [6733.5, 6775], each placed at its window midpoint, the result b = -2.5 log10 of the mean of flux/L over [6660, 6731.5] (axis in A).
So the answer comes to 0.03 mag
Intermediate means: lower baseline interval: 15.5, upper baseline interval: 12.2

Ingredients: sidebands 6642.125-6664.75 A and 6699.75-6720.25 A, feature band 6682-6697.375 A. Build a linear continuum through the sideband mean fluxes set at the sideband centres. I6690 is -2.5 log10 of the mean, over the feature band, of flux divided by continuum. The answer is 0.05 mag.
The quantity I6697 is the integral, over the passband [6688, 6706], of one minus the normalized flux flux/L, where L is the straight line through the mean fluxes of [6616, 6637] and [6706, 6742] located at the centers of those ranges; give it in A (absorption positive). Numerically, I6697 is 0.2 A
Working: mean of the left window 15.2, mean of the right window 12.7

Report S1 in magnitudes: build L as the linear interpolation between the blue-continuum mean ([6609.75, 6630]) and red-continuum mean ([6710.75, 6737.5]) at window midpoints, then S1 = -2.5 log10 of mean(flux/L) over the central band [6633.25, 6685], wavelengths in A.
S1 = 0.01 mag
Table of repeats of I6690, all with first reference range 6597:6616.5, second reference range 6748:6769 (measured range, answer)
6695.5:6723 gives 0.00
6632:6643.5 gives 0.03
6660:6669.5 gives 0.03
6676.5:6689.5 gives 0.06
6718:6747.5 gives 0.01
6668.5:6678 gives 0.01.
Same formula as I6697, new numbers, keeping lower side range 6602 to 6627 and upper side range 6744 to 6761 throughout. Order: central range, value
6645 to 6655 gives 0.1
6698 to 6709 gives -0.2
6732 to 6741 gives -0.2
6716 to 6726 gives 0.2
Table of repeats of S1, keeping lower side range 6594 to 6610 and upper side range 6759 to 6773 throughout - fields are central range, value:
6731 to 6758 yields 0.044 mag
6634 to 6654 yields 0.030 mag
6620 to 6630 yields 0.019 mag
